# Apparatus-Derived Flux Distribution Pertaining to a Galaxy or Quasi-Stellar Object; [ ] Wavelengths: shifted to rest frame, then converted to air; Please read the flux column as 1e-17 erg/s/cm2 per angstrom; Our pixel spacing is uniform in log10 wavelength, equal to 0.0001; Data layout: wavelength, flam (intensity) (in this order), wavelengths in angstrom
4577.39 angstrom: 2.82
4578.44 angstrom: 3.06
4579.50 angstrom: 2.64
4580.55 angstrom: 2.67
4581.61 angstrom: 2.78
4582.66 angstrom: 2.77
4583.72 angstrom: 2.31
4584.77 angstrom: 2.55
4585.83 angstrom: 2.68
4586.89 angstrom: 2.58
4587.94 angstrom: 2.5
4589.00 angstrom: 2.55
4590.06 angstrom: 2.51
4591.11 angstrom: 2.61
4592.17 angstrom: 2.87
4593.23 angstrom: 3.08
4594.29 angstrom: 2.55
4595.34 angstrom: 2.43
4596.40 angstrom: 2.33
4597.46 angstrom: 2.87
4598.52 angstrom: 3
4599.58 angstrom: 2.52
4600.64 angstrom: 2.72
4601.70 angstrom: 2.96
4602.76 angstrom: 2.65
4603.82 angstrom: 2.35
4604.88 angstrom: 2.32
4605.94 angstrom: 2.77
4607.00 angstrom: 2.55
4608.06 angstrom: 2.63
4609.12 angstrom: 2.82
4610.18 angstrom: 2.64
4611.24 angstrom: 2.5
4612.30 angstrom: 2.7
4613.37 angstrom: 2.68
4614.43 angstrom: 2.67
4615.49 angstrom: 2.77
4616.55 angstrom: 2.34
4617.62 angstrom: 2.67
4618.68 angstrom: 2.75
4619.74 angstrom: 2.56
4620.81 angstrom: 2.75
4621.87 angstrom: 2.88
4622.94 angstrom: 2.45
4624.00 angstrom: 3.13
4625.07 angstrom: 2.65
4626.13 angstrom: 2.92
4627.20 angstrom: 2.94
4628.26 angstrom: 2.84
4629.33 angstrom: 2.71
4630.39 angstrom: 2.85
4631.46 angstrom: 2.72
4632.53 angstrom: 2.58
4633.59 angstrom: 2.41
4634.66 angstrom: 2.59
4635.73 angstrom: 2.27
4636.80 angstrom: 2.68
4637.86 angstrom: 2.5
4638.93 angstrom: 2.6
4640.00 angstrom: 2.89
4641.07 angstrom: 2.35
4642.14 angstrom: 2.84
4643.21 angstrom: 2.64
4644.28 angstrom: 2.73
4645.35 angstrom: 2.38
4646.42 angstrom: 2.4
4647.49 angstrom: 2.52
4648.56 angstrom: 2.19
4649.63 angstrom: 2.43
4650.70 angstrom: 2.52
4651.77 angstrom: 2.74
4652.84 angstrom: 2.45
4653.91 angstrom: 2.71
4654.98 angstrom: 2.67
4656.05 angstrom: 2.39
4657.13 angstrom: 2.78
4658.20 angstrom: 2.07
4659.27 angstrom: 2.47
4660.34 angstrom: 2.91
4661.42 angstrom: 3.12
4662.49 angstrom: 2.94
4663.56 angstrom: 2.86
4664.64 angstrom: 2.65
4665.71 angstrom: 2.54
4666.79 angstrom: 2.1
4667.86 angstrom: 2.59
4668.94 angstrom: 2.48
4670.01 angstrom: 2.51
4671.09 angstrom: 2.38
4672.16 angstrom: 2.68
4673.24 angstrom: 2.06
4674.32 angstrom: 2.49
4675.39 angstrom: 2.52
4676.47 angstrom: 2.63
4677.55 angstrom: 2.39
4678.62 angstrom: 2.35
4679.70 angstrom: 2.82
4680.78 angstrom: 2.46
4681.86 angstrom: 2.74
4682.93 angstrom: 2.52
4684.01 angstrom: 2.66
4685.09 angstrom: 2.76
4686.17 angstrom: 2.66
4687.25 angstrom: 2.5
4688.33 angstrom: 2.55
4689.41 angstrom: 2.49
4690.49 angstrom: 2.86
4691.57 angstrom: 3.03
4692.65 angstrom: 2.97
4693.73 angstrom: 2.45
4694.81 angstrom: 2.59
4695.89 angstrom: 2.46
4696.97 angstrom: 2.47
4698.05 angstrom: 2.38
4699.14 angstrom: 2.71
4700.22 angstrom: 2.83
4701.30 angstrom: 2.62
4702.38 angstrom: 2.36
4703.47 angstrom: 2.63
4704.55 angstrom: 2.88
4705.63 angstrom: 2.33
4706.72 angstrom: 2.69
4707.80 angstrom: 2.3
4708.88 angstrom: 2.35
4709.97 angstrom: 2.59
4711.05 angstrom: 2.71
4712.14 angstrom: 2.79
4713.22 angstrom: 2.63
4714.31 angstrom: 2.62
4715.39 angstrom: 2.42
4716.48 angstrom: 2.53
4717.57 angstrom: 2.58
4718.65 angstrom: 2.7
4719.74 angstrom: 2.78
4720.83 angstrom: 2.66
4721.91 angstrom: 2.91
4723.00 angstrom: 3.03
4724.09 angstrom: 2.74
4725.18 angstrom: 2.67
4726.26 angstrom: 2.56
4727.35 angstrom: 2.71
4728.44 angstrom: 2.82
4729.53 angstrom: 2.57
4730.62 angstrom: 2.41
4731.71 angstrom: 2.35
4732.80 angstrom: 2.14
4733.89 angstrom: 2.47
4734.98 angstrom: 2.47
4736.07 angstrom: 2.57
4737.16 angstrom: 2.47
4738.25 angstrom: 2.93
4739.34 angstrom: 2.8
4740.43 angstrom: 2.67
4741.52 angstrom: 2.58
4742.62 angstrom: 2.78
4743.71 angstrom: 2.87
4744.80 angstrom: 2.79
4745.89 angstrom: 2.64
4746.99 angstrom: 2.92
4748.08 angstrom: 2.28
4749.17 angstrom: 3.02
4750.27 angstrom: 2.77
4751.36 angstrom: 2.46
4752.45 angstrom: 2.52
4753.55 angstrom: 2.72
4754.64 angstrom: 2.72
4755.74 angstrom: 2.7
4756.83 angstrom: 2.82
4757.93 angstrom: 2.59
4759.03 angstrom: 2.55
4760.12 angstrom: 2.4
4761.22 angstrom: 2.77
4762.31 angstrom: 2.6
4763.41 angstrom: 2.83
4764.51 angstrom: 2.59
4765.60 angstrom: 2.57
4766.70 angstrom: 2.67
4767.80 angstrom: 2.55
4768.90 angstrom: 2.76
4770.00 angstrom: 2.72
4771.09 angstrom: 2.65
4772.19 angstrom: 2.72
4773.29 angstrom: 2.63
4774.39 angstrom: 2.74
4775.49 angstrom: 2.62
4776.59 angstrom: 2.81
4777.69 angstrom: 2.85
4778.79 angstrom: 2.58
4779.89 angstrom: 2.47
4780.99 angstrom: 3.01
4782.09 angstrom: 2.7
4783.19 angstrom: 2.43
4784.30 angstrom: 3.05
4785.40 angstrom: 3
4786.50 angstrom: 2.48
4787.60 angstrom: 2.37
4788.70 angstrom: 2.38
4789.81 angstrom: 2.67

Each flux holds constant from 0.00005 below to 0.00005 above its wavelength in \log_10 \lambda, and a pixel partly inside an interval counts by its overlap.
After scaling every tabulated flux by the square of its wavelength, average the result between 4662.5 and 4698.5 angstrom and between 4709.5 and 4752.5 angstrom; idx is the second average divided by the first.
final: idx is 1.05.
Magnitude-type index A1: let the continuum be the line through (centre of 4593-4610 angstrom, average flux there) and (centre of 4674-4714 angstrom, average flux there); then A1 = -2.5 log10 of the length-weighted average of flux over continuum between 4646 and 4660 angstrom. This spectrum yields 0.05 mag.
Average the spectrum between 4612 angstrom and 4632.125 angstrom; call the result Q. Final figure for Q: 2.73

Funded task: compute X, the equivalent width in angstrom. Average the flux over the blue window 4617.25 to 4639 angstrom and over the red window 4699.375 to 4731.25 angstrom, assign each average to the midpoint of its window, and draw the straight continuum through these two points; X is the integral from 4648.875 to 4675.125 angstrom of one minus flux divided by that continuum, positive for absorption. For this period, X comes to 1.07 angstrom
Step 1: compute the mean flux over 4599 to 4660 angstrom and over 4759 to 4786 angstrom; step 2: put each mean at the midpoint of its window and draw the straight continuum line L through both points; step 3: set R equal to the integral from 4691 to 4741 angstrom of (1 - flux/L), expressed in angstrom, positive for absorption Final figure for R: 0.9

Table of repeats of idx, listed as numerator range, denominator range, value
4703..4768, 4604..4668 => 1.05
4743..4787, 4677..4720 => 1.06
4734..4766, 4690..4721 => 1.04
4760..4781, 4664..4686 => 1.10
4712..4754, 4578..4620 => 1.06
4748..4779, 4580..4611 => 1.09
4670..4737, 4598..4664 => 1.01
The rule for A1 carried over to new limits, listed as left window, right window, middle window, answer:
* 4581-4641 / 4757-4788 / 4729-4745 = 0.03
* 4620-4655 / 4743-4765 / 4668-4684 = 0.06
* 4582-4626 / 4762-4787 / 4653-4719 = 0.04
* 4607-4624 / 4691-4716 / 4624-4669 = 0.01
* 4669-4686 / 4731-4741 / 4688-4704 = -0.04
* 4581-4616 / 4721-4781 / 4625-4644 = -0.01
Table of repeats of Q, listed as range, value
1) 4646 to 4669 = 2.57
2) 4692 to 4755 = 2.63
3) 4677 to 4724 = 2.62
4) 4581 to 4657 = 2.63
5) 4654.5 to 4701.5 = 2.59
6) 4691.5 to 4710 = 2.58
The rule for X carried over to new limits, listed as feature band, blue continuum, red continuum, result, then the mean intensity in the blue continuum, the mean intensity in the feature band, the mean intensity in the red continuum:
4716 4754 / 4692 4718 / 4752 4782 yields -0.42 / 2.58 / 2.65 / 2.67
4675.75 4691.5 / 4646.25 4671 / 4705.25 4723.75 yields -0.10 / 2.57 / 2.61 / 2.63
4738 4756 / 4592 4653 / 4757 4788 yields -0.31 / 2.64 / 2.71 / 2.67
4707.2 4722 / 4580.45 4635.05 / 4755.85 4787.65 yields 0.39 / 2.67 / 2.6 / 2.68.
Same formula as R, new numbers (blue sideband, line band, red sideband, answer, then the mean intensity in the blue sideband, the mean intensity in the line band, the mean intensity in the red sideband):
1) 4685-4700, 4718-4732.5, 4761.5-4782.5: -0.10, 2.63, 2.68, 2.69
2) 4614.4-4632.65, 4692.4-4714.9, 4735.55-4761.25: 0.97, 2.74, 2.58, 2.68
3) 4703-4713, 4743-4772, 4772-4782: 0.05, 2.59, 2.67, 2.71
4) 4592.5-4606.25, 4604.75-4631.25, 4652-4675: -0.75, 2.66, 2.71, 2.57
